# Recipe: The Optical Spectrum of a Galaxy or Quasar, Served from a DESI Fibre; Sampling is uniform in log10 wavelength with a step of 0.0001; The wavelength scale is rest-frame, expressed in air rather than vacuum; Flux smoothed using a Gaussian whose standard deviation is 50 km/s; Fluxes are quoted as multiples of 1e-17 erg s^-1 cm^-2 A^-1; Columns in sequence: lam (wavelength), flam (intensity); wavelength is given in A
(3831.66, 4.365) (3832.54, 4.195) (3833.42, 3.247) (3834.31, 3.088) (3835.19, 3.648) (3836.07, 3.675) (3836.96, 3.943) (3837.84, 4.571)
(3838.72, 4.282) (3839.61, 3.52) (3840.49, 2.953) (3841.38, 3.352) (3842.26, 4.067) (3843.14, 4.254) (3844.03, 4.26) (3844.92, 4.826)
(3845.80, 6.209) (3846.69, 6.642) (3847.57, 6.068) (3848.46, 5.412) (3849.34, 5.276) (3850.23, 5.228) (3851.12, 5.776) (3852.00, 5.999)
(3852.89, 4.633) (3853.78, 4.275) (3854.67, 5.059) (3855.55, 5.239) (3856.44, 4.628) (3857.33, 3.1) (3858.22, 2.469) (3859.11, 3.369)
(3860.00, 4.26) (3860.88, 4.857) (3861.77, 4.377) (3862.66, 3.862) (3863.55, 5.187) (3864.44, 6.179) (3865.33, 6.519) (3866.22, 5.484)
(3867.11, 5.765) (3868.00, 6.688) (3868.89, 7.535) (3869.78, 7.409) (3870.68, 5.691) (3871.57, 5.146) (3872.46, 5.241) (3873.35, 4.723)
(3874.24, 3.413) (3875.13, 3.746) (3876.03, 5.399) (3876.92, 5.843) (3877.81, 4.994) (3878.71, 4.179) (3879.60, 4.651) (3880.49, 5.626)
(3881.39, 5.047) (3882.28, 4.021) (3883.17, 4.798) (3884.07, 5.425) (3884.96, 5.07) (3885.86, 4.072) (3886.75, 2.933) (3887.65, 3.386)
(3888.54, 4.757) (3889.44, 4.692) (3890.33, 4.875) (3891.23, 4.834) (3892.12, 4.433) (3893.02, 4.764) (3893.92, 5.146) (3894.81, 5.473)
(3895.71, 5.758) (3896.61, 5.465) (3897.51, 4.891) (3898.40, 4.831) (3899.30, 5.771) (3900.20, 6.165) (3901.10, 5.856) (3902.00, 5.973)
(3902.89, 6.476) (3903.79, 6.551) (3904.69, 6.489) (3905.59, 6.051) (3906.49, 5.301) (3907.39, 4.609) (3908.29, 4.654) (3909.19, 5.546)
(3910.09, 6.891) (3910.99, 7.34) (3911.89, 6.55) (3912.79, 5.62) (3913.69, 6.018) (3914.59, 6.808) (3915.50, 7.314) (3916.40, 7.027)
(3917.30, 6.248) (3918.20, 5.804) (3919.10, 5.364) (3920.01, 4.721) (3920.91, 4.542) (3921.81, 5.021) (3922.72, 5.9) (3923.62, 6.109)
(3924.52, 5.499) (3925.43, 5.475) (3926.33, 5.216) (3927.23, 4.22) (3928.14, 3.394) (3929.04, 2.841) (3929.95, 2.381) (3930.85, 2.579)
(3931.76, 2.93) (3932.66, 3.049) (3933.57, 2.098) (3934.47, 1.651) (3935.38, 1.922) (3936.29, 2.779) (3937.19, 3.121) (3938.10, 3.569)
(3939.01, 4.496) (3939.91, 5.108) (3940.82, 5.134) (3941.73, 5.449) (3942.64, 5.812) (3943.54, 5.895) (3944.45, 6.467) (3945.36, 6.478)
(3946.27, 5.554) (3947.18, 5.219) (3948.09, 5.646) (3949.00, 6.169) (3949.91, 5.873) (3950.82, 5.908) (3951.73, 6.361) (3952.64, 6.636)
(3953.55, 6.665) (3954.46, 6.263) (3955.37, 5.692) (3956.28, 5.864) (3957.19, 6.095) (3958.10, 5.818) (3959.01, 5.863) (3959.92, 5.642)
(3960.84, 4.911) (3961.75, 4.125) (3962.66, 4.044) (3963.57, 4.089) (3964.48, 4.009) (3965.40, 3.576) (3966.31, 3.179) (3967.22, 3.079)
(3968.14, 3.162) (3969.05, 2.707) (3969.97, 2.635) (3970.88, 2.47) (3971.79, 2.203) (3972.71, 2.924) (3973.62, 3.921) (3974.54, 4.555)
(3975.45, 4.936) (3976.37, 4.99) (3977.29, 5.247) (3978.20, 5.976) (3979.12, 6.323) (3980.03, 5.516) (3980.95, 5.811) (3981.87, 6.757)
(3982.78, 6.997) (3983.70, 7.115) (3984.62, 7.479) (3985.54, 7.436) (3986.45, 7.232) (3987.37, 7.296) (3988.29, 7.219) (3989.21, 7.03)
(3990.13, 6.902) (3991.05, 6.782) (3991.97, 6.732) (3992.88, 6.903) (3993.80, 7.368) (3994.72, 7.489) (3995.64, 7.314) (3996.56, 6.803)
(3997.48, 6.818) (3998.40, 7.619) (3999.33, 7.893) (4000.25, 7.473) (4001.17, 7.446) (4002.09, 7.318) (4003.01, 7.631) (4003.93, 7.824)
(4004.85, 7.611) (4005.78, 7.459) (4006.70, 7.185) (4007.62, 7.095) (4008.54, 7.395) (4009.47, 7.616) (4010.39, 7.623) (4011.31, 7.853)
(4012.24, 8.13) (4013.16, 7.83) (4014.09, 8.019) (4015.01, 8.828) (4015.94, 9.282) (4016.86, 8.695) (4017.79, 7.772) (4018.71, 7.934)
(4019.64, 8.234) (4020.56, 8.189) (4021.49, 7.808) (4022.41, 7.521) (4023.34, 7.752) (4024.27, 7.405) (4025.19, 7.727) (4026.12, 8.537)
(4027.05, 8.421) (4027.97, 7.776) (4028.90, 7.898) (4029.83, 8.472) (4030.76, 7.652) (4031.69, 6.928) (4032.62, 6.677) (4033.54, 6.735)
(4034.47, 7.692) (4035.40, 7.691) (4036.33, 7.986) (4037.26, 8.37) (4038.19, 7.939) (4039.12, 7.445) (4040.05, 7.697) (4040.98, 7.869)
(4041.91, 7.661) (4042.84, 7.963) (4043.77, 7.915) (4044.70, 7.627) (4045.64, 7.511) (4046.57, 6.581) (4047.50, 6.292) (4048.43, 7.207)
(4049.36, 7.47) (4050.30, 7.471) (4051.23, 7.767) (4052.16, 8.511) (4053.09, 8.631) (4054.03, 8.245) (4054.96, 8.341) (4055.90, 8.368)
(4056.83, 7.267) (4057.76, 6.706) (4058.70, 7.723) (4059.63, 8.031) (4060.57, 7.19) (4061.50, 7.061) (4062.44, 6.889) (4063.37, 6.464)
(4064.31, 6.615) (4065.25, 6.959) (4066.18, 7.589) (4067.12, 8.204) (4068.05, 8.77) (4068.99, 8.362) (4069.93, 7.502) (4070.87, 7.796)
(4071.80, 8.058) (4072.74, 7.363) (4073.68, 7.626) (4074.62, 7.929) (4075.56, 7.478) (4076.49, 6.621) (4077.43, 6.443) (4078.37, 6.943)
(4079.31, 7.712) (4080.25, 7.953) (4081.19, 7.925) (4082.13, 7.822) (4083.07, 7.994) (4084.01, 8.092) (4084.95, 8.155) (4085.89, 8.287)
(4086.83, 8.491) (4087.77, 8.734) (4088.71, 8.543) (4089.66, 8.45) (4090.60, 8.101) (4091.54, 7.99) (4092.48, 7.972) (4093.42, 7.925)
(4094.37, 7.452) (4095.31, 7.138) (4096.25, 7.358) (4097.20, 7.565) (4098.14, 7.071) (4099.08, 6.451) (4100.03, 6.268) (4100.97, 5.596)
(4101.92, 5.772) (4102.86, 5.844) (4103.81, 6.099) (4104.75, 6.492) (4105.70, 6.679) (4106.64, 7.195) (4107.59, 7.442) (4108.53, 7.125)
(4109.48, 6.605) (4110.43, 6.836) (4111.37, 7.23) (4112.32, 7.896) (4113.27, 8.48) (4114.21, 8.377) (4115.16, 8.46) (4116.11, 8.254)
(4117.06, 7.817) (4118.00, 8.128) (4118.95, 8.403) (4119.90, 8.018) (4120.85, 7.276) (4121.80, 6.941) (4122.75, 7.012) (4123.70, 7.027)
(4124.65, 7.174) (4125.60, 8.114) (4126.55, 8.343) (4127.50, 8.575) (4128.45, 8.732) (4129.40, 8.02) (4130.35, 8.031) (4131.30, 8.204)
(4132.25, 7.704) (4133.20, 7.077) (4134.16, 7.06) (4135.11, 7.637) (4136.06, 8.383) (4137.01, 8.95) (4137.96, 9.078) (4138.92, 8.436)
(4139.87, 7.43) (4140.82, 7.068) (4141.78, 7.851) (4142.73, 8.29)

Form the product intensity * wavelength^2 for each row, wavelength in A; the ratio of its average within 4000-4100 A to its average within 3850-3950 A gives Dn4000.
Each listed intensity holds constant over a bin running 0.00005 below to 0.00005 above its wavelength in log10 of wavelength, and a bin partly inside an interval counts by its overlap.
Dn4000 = 1.65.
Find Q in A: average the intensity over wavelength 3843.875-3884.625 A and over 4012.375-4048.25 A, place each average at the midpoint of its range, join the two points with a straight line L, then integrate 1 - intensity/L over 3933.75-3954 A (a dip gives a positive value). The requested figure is 4.3 A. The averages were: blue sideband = 5.1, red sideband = 7.8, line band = 5.05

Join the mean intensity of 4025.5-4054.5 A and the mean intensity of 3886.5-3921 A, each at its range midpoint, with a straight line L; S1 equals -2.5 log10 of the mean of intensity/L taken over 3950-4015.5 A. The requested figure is 0.12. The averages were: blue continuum 5.56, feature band 6.13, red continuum 7.7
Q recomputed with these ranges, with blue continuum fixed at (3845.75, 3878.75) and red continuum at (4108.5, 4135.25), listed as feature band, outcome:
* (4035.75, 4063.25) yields -2.4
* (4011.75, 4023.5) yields -2.5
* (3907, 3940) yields 5.9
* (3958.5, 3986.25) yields 6.7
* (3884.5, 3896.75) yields 1.7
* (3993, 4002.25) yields -1.2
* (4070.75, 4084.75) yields -0.5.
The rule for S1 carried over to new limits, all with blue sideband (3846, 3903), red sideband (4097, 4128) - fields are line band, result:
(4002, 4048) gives -0.195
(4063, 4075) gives -0.112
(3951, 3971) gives 0.233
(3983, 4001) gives -0.169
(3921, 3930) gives 0.179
